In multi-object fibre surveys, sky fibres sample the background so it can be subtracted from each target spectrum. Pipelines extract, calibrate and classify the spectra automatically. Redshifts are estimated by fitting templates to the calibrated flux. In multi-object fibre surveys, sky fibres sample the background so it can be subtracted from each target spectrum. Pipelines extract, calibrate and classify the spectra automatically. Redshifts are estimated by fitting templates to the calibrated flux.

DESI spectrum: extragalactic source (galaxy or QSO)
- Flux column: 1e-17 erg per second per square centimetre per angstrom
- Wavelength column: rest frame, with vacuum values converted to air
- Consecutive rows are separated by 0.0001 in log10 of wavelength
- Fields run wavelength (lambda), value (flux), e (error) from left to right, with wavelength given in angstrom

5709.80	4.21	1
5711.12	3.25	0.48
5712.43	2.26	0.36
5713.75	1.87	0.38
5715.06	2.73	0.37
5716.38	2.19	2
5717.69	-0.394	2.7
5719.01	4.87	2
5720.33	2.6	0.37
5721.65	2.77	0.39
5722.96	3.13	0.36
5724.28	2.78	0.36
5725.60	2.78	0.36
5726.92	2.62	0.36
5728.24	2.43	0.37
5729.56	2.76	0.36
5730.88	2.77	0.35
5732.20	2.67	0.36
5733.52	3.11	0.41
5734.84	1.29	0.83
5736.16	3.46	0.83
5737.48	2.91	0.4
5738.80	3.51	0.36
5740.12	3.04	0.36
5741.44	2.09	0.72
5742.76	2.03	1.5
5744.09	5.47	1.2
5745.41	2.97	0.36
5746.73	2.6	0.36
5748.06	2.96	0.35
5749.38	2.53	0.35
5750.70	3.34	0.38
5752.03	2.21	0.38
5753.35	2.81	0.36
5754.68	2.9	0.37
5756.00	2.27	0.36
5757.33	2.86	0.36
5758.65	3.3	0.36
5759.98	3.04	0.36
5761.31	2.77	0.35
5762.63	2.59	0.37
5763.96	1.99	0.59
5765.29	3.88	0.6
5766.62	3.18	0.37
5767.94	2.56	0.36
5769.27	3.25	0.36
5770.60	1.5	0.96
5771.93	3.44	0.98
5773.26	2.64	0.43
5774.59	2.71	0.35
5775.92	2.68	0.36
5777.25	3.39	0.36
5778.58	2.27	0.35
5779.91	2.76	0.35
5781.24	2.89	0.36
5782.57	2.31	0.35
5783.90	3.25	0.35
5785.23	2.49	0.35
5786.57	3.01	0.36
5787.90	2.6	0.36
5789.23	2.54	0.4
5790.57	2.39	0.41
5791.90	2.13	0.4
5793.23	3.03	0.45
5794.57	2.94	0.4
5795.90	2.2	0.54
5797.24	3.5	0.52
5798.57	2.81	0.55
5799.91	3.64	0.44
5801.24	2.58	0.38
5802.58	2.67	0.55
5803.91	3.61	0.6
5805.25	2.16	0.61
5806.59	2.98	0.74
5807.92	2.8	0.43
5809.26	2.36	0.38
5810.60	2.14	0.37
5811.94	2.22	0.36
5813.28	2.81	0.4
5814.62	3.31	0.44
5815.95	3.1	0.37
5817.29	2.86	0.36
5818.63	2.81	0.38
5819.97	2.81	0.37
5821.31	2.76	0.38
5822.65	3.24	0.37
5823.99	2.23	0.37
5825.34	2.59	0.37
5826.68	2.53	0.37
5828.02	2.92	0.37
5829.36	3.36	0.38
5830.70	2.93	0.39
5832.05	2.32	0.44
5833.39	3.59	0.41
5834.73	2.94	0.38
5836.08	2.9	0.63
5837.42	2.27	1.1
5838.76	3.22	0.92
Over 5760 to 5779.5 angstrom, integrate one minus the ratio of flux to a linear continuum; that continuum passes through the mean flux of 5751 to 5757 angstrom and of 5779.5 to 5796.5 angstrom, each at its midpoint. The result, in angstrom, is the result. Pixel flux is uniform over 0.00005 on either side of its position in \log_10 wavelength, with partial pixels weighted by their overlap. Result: -1.12 angstrom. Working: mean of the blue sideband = 2.61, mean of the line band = 2.78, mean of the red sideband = 2.66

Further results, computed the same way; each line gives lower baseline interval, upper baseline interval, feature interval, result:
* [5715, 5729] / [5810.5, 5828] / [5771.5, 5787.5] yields -0.7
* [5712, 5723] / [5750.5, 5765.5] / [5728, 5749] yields -2.2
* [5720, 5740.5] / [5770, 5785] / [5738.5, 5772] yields -1.5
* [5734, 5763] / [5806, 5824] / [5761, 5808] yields 0.5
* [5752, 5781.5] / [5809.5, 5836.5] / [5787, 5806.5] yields 0.1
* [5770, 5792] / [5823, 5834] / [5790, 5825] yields -0.3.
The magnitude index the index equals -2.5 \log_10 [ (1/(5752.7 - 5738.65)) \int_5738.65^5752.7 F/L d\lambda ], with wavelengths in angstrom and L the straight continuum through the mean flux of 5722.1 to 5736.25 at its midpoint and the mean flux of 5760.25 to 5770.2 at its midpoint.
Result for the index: -0.08 mag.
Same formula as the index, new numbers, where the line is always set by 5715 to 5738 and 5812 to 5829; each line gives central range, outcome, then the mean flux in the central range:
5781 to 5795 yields 0.031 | 2.68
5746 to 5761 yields -0.045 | 2.8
